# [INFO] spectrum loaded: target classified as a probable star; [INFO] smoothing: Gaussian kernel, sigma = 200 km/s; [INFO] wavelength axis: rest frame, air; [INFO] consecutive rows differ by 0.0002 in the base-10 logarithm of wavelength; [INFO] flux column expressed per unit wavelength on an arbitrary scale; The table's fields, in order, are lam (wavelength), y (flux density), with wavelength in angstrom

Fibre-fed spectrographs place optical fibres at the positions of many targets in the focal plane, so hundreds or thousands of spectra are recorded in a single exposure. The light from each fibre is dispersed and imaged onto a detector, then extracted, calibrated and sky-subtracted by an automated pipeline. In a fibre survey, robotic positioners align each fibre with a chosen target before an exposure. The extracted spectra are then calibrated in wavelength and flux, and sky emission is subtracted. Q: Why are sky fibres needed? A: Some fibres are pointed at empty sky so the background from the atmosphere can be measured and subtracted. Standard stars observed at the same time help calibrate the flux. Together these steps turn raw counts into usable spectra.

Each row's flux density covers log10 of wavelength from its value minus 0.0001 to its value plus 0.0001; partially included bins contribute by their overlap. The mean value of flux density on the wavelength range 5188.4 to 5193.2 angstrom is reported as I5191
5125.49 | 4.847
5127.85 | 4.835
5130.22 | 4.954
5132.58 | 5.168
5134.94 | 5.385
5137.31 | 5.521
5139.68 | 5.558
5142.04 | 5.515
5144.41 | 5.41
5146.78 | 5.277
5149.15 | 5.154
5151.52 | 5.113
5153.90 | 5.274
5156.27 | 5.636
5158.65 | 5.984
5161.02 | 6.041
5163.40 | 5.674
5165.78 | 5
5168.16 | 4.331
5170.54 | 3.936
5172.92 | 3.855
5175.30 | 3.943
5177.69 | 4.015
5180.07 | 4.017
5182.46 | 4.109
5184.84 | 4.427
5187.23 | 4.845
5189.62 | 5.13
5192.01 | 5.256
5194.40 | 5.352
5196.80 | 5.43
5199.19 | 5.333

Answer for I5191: 5.19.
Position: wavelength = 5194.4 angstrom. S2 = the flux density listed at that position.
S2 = 5.352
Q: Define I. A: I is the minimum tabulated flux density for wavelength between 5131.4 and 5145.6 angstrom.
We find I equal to 5.168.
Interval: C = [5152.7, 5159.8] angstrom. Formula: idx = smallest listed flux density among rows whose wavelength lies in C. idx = 5.274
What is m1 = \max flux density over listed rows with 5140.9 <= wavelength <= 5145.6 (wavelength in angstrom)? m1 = 5.515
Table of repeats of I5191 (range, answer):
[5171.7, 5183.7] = 3.99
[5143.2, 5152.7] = 5.24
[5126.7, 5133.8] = 4.99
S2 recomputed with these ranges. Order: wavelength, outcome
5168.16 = 4.331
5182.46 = 4.109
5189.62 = 5.13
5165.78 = 5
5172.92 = 3.855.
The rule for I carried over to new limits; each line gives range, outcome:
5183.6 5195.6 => 4.427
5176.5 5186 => 4.015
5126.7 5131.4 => 4.835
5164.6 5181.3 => 3.855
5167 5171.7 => 3.936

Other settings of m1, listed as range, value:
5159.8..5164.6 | 6.041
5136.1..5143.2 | 5.558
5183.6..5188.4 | 4.845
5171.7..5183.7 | 4.109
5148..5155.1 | 5.274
